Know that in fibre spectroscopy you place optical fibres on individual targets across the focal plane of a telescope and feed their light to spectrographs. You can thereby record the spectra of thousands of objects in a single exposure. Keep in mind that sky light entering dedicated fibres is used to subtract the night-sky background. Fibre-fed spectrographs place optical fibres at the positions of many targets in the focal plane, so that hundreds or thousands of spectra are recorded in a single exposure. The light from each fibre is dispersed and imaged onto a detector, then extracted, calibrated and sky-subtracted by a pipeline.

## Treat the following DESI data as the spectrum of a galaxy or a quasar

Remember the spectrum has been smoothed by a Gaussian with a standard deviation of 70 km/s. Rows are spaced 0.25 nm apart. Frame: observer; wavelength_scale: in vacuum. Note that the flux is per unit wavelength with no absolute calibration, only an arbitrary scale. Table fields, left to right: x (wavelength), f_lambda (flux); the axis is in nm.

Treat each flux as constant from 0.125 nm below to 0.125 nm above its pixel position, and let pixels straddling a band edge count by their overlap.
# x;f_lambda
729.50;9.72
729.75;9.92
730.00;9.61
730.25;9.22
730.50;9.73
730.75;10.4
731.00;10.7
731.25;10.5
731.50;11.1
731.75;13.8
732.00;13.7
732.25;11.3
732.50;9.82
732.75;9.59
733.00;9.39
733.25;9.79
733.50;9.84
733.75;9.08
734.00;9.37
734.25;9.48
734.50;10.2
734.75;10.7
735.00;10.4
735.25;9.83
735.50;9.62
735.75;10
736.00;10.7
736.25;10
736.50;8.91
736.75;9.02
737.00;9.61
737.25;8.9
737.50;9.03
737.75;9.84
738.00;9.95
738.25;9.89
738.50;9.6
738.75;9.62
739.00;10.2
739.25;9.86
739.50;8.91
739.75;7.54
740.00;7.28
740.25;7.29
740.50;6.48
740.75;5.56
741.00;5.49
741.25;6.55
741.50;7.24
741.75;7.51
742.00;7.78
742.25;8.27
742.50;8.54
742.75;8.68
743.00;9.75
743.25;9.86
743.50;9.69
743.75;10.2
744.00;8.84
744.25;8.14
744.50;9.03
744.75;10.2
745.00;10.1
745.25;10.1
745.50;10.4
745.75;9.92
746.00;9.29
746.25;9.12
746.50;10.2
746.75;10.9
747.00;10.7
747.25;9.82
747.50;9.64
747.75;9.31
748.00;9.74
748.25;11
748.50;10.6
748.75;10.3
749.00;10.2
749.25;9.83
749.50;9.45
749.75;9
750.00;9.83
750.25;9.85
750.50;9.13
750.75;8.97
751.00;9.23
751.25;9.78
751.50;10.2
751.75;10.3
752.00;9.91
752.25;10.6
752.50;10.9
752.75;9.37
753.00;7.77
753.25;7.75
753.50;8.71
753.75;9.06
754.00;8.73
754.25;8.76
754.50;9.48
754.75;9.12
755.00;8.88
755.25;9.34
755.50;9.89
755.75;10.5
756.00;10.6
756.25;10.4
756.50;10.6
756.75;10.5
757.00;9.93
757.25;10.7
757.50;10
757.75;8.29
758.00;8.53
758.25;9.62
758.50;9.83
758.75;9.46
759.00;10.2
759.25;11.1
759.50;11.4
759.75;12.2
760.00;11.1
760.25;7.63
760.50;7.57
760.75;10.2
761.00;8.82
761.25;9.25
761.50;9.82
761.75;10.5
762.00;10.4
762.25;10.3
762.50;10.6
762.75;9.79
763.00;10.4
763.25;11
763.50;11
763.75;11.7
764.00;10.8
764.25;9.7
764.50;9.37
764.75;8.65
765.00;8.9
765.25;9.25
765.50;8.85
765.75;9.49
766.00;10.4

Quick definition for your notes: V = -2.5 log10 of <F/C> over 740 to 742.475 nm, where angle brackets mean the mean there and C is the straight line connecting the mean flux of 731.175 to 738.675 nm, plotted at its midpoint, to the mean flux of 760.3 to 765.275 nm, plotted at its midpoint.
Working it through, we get 0.39 mag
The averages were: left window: 10.1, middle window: 6.99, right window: 9.88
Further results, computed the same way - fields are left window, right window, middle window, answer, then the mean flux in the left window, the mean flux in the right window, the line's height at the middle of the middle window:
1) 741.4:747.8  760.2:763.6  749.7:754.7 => 0.02 mag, 9.36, 9.84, 9.58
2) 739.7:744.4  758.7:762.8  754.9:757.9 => -0.05 mag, 7.94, 10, 9.55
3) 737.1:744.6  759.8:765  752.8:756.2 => 0.03 mag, 8.52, 9.94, 9.42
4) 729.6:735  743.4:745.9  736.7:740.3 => 0.10 mag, 10.3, 9.66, 10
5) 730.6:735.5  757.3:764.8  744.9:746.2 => 0.04 mag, 10.4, 9.99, 10.2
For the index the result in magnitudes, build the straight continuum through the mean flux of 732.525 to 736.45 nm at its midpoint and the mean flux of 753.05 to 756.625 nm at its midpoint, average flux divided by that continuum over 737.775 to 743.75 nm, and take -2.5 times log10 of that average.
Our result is 0.16 mag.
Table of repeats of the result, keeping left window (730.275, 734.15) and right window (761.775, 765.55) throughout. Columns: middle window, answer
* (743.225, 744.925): 0.10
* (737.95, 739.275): 0.06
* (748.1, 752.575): 0.03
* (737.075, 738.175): 0.11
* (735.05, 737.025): 0.08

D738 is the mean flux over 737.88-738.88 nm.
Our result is 9.77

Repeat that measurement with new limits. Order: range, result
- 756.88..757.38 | 10.3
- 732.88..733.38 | 9.59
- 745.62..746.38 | 9.45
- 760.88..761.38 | 9.05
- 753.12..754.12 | 8.56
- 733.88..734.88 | 9.94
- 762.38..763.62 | 10.6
